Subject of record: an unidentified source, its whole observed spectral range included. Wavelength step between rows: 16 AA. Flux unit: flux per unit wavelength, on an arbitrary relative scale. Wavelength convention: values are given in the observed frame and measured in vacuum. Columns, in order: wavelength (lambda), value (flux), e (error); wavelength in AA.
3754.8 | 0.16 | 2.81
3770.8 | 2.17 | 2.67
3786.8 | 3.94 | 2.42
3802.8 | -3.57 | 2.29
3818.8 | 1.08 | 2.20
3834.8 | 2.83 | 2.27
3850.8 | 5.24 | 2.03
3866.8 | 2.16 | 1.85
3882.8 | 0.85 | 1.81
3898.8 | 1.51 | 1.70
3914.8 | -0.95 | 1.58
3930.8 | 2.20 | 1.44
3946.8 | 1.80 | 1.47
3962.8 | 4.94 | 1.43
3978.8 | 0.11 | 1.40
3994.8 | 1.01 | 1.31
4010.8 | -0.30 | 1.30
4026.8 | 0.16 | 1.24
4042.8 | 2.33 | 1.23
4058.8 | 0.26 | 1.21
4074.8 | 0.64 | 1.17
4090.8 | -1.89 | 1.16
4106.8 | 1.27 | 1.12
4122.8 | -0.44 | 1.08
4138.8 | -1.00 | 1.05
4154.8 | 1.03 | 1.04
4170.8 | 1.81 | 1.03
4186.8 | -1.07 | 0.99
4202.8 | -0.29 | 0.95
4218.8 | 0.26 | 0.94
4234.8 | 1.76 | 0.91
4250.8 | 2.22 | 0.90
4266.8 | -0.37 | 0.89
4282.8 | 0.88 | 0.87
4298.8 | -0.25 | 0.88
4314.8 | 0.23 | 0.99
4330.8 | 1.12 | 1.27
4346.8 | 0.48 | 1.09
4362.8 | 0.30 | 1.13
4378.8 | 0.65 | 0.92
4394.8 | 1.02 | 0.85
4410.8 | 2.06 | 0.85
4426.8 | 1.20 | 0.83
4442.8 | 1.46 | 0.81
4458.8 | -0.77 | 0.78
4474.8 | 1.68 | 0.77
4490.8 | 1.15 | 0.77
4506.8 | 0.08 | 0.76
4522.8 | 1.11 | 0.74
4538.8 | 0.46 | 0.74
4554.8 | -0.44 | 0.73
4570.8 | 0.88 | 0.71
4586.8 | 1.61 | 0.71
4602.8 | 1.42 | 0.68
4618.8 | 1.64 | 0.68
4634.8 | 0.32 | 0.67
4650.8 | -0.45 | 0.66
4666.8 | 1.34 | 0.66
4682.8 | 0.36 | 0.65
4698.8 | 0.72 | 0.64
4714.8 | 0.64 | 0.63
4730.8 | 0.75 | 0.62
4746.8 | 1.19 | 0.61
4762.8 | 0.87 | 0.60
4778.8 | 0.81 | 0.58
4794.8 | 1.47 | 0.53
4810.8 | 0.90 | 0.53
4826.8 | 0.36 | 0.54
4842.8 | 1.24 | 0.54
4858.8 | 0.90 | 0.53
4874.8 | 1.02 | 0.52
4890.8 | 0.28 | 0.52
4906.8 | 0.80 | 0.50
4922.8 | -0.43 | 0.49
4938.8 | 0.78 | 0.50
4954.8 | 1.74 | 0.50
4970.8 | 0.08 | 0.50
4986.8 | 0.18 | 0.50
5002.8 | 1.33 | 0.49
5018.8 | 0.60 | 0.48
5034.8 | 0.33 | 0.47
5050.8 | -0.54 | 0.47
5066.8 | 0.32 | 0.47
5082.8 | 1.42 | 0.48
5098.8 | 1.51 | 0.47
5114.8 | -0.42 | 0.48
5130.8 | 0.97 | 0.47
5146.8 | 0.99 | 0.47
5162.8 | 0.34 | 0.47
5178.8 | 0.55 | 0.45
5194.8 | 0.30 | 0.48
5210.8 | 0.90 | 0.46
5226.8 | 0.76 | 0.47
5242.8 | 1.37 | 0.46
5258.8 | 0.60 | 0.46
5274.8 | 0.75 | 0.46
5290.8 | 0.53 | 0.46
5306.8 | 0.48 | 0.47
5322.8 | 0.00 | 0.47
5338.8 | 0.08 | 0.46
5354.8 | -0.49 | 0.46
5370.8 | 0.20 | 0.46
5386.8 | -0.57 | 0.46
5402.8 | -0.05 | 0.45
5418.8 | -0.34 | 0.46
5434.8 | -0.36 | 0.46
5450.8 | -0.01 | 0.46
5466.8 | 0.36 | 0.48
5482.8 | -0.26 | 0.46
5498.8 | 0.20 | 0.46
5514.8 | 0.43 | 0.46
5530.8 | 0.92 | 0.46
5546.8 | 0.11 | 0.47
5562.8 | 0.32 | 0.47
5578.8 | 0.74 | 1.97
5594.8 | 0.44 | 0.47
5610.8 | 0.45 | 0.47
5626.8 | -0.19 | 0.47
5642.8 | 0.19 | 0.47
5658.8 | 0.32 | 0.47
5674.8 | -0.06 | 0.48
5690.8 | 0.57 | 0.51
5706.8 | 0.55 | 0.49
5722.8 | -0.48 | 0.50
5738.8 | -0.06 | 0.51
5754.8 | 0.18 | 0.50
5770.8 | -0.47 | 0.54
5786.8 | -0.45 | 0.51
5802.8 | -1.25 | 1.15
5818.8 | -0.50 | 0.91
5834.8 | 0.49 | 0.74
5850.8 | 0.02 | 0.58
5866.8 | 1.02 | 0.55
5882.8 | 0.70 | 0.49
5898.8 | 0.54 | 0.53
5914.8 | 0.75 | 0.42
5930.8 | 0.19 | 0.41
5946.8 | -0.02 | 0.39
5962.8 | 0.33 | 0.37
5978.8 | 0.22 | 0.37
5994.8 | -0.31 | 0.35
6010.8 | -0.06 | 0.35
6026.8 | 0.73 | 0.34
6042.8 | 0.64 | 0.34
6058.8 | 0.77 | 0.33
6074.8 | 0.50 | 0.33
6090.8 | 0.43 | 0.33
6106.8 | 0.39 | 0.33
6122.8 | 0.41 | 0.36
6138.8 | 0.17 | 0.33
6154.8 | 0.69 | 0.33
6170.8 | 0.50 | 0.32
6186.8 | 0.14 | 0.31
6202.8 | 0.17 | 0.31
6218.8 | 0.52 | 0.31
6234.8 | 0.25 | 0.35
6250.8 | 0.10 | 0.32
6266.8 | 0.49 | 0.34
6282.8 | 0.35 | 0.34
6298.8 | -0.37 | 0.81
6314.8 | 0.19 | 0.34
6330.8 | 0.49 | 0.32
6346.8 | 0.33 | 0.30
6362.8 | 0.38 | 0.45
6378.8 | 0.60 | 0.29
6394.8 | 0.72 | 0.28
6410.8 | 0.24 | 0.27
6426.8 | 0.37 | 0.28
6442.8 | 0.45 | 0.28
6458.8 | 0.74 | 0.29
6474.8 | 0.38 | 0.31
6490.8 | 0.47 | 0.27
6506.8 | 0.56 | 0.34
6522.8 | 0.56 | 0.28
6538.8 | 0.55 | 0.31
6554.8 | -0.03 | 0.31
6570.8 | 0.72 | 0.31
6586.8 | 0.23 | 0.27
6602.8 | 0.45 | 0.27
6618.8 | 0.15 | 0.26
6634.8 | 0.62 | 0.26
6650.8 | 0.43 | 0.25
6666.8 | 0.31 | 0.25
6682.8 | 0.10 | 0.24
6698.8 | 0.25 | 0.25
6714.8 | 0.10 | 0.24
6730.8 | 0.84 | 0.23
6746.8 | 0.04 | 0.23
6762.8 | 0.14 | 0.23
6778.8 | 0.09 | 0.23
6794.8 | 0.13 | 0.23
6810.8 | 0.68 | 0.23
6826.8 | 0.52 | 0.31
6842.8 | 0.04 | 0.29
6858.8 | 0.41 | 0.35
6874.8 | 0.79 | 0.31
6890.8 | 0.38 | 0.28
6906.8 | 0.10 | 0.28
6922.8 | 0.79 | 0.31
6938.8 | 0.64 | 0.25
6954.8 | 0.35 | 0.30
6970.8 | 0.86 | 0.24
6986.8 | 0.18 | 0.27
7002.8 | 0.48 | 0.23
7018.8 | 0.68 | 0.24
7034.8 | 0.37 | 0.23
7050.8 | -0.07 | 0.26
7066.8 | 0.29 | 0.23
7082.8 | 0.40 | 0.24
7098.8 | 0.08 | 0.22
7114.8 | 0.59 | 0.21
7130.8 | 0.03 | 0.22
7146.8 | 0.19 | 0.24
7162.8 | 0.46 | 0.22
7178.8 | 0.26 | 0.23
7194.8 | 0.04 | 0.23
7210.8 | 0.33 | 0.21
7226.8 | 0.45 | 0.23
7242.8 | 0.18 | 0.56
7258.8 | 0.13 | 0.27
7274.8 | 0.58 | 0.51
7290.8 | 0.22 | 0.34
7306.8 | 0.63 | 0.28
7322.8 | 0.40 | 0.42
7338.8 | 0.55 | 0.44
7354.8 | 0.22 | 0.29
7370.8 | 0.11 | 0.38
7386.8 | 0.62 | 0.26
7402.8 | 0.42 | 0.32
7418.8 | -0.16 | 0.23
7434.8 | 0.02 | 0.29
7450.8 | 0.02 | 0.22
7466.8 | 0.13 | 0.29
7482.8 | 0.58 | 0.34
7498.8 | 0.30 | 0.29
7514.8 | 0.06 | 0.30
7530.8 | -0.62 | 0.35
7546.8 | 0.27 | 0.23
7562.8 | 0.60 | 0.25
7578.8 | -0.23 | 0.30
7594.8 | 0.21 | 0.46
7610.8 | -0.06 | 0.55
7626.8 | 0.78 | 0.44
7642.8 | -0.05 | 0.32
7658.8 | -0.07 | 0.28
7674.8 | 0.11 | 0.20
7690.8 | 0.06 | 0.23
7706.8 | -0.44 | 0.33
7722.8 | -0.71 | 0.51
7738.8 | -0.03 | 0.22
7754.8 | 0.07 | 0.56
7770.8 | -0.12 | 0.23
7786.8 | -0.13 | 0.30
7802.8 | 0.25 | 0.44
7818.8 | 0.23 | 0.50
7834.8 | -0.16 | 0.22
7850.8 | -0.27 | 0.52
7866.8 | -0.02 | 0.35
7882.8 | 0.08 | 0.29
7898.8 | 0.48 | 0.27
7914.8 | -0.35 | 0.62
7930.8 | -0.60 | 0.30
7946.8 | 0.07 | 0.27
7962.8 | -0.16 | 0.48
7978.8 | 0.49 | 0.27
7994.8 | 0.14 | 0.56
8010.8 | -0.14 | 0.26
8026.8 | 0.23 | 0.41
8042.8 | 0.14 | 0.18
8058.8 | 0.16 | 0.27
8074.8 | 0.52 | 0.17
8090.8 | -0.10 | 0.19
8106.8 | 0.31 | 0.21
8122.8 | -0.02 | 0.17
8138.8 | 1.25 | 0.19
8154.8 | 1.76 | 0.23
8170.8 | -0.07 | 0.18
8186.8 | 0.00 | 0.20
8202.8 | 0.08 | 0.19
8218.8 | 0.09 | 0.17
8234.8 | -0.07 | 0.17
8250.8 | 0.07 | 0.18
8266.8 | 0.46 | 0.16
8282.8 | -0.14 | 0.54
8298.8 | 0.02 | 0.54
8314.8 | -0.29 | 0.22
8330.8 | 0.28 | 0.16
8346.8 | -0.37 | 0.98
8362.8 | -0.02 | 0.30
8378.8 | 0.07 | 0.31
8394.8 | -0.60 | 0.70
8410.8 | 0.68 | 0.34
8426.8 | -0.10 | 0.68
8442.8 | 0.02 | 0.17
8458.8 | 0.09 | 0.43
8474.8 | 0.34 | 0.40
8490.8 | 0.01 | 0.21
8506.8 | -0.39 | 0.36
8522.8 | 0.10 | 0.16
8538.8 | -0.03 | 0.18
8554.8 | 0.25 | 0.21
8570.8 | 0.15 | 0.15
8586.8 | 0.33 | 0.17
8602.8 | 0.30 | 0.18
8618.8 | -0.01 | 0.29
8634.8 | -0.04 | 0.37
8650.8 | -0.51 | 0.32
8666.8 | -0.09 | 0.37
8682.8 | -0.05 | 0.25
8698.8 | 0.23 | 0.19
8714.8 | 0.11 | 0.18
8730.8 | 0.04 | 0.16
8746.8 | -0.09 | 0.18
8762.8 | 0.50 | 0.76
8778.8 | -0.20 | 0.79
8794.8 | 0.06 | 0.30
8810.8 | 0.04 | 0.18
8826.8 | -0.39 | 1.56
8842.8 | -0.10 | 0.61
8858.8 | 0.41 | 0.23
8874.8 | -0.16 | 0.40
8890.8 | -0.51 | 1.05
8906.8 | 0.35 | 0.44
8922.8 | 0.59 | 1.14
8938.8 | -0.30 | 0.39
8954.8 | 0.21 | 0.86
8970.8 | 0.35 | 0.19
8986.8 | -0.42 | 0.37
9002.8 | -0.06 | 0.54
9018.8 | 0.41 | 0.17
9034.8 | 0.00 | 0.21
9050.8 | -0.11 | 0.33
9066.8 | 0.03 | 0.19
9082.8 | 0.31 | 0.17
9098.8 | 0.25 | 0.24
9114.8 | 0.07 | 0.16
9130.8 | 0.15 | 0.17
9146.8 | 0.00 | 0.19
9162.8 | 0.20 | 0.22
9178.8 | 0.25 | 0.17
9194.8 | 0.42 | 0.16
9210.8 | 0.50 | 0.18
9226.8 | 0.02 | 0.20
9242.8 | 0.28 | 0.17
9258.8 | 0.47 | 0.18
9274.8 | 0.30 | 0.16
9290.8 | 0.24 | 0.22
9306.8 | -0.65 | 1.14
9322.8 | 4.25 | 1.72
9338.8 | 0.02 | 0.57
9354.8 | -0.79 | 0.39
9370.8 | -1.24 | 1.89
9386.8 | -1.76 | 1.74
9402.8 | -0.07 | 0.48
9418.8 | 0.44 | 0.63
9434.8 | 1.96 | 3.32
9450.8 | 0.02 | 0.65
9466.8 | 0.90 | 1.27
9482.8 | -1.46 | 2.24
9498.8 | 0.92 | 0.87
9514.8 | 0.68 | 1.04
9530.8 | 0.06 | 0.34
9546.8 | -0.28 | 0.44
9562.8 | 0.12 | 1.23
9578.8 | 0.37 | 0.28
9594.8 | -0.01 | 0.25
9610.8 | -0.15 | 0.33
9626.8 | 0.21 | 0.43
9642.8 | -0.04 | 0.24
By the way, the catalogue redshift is 1.185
